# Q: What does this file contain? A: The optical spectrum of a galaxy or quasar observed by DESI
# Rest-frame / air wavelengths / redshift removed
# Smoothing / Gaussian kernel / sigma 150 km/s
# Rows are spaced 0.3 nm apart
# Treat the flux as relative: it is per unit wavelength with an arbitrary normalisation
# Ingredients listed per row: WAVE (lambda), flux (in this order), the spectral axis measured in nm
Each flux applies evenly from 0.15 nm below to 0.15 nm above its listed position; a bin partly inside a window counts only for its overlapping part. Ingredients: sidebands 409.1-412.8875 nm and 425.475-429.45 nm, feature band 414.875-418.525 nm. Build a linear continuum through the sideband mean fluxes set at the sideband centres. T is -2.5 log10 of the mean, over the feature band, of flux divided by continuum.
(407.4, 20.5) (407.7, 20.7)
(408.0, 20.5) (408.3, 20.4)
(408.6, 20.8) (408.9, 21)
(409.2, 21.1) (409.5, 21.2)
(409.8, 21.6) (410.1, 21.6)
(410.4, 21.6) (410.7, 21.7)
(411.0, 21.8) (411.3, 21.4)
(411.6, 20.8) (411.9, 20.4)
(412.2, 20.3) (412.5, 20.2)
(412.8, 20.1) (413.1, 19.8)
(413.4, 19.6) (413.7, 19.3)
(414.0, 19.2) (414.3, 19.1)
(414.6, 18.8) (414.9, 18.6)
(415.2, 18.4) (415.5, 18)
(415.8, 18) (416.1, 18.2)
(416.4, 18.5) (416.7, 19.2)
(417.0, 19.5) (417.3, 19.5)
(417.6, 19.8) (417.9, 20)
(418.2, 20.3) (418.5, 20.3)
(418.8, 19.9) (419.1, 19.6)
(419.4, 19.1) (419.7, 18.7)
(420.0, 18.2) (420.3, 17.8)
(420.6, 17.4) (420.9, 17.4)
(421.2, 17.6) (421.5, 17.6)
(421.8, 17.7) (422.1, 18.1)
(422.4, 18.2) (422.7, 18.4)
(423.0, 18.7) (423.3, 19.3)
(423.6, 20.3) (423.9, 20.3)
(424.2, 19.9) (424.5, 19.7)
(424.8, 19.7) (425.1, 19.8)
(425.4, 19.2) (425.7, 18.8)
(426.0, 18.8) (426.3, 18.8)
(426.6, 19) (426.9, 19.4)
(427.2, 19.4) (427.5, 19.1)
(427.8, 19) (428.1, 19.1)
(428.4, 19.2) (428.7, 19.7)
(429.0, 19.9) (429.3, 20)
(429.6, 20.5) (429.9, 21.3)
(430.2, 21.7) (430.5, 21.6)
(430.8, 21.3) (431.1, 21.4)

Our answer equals 0.07 mag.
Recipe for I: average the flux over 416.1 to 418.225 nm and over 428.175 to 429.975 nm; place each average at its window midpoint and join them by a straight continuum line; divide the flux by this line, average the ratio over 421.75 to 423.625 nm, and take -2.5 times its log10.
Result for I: 0.06 mag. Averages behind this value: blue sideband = 19.4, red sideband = 20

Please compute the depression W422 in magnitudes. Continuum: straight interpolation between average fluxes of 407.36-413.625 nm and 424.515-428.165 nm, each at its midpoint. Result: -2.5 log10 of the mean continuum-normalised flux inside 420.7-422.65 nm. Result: 0.11 mag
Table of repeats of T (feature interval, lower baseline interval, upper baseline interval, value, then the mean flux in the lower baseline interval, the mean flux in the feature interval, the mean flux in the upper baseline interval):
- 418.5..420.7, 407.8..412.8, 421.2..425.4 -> 0.04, 21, 18.8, 19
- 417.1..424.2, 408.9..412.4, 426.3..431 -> 0.09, 21.2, 18.9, 20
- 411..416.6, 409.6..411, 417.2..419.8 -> 0.07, 21.6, 19.4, 19.7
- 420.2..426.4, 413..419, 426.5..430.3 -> 0.05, 19.2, 18.7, 19.8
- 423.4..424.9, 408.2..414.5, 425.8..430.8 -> 0.00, 20.6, 20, 19.8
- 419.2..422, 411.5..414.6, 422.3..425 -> 0.09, 19.8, 18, 19.4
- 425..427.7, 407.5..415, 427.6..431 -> 0.07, 20.5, 19.1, 20.3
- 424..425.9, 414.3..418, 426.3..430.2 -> 0.00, 18.9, 19.5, 19.7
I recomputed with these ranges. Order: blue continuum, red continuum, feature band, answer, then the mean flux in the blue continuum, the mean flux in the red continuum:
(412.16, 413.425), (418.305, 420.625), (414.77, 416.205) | 0.08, 20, 19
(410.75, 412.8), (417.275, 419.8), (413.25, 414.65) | 0.07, 20.8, 19.7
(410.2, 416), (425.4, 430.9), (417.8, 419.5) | 0.00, 19.8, 19.8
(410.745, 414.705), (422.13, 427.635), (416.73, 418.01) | 0.01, 20.1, 19.2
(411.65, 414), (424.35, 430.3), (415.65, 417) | 0.07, 19.9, 19.6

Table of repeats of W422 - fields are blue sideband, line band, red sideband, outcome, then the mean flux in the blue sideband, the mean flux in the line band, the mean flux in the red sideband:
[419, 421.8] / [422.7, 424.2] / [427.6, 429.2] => -0.05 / 18.1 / 19.6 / 19.4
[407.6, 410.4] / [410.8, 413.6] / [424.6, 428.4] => 0.01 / 21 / 20.5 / 19.2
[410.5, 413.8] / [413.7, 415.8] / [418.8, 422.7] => 0.06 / 20.5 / 18.7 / 18.2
